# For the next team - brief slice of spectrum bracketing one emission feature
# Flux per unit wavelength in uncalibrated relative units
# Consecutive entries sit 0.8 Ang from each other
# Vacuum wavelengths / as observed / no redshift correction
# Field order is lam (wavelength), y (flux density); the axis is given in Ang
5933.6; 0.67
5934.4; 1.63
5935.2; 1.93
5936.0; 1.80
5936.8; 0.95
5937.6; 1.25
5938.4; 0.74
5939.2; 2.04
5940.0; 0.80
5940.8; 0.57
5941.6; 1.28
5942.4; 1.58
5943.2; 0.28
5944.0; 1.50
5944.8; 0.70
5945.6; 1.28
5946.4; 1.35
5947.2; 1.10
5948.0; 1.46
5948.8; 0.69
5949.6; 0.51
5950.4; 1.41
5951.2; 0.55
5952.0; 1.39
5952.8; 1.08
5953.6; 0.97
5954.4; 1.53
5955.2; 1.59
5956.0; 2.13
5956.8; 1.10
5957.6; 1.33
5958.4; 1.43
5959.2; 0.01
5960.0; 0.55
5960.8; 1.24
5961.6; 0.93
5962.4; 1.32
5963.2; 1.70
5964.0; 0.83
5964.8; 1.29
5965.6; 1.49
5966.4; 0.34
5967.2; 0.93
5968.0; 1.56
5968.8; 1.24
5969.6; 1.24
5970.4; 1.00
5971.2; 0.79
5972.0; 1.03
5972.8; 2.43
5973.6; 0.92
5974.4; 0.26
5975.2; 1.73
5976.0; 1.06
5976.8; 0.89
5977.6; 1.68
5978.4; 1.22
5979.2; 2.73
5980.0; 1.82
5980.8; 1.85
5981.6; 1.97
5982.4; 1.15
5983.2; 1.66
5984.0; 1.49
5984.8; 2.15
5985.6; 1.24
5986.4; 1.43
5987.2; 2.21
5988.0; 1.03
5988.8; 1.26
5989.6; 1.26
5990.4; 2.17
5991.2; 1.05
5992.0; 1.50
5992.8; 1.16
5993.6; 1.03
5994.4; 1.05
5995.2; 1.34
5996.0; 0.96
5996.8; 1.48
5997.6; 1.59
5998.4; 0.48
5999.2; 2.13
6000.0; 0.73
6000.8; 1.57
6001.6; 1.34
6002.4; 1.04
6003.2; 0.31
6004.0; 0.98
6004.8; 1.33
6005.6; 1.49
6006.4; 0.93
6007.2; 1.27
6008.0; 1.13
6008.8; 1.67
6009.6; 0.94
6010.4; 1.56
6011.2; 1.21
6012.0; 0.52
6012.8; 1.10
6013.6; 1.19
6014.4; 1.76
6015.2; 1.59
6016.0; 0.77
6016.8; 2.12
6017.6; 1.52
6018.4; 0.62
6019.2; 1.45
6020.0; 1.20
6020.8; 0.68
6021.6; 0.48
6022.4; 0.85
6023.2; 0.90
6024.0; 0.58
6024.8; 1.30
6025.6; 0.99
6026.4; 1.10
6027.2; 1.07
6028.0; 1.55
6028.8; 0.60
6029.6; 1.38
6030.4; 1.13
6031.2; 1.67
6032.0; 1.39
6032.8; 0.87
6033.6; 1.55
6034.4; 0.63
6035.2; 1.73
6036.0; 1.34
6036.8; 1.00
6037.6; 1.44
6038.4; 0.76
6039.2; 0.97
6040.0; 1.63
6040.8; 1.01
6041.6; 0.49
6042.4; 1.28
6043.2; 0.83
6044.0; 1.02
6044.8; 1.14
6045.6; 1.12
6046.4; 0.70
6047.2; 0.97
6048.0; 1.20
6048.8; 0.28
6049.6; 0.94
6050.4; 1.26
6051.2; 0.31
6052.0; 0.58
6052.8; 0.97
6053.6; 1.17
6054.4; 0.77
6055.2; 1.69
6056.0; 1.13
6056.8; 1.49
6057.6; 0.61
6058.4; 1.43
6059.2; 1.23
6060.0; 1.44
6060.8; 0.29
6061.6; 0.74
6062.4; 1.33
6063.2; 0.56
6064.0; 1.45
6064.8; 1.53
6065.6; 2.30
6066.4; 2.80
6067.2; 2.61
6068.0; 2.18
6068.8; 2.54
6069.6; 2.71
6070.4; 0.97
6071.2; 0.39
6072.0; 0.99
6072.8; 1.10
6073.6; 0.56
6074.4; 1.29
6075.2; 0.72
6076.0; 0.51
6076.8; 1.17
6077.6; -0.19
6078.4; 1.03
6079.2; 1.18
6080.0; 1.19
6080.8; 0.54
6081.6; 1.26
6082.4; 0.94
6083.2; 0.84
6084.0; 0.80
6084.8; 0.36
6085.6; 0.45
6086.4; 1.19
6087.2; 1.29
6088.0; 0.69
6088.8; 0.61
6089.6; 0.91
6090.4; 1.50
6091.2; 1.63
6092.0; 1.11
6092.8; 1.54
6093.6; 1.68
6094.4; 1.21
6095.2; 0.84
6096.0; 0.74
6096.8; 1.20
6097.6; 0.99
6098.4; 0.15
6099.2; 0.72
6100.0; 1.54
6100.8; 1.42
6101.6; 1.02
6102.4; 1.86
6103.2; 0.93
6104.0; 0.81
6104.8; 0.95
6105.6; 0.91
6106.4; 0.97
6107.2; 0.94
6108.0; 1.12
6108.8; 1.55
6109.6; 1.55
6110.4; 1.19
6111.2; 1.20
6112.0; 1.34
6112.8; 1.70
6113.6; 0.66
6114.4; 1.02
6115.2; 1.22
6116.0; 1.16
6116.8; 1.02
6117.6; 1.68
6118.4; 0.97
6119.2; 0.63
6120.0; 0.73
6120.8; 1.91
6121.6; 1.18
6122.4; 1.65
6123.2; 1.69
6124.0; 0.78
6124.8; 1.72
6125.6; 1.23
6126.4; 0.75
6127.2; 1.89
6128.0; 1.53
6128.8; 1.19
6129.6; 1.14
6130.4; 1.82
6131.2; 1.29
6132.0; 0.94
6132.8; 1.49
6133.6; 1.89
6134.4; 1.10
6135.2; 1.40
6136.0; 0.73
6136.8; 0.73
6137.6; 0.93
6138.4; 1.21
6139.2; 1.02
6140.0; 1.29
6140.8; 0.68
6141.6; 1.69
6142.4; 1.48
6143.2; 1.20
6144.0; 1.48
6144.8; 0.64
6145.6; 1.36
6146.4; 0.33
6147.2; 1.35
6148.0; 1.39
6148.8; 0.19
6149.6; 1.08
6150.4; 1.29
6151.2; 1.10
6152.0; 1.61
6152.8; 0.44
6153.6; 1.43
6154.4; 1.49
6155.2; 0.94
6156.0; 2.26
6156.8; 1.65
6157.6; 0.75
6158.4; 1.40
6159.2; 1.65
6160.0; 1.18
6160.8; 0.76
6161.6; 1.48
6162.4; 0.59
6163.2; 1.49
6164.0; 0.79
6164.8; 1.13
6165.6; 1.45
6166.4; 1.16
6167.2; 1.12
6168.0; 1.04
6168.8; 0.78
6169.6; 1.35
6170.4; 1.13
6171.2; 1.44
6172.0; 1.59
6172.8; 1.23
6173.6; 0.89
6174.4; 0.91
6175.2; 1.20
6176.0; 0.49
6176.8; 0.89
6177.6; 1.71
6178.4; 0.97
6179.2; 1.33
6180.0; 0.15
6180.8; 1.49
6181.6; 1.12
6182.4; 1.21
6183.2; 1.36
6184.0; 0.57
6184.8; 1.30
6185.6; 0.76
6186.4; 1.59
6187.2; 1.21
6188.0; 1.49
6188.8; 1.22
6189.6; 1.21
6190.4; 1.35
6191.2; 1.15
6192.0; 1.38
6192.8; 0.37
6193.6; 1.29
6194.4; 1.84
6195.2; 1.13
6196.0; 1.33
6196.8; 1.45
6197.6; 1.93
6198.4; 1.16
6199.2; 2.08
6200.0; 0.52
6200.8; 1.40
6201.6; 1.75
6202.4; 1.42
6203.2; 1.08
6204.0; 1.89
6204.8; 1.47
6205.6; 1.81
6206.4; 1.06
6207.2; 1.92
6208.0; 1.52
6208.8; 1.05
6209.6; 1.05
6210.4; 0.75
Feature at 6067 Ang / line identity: Hbeta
